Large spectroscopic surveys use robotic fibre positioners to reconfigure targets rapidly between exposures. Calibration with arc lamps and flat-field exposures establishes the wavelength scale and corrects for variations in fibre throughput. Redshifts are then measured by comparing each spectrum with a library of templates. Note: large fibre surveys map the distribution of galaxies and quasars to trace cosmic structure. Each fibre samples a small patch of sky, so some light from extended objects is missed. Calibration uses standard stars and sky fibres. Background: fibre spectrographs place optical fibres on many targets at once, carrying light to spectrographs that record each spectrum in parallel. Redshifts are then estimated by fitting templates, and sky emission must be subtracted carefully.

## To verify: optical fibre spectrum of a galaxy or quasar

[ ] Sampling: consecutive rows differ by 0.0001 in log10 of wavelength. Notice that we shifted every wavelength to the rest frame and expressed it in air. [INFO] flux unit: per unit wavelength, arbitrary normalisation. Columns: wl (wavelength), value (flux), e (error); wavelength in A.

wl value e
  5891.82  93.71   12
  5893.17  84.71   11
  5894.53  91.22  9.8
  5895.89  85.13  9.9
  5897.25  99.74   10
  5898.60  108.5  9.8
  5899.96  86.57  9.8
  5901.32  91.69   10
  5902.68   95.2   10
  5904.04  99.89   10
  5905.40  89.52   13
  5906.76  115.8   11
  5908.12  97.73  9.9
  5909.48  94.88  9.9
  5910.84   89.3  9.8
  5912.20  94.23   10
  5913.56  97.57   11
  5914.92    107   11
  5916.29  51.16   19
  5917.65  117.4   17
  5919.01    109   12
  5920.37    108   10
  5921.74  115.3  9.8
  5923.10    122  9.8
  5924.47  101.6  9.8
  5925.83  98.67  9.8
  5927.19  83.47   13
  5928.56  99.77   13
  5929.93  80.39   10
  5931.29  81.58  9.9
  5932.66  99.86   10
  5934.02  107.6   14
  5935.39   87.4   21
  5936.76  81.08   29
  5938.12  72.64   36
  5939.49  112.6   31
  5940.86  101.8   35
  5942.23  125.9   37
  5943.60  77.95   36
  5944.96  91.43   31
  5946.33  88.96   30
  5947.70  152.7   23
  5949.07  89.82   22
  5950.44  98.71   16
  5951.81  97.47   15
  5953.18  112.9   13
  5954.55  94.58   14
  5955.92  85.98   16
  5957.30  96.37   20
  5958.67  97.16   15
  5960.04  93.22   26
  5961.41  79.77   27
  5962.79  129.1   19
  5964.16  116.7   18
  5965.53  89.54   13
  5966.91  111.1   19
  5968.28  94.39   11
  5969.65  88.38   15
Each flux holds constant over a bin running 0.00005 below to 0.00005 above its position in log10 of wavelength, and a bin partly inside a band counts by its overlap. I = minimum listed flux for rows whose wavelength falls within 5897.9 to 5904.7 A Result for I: 86.57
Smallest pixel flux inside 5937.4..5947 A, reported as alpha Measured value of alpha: 72.64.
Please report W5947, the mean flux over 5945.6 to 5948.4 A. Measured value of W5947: 120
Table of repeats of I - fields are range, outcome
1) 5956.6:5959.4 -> 96.37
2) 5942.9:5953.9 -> 77.95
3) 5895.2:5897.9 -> 85.13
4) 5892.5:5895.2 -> 84.71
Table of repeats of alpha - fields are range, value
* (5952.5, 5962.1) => 79.77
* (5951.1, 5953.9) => 97.47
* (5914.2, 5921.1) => 51.16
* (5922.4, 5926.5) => 98.67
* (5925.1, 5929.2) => 83.47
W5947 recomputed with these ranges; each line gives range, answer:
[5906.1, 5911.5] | 99.4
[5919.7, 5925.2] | 112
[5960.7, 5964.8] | 108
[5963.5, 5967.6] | 106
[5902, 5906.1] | 94.9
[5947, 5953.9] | 110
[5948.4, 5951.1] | 94.2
